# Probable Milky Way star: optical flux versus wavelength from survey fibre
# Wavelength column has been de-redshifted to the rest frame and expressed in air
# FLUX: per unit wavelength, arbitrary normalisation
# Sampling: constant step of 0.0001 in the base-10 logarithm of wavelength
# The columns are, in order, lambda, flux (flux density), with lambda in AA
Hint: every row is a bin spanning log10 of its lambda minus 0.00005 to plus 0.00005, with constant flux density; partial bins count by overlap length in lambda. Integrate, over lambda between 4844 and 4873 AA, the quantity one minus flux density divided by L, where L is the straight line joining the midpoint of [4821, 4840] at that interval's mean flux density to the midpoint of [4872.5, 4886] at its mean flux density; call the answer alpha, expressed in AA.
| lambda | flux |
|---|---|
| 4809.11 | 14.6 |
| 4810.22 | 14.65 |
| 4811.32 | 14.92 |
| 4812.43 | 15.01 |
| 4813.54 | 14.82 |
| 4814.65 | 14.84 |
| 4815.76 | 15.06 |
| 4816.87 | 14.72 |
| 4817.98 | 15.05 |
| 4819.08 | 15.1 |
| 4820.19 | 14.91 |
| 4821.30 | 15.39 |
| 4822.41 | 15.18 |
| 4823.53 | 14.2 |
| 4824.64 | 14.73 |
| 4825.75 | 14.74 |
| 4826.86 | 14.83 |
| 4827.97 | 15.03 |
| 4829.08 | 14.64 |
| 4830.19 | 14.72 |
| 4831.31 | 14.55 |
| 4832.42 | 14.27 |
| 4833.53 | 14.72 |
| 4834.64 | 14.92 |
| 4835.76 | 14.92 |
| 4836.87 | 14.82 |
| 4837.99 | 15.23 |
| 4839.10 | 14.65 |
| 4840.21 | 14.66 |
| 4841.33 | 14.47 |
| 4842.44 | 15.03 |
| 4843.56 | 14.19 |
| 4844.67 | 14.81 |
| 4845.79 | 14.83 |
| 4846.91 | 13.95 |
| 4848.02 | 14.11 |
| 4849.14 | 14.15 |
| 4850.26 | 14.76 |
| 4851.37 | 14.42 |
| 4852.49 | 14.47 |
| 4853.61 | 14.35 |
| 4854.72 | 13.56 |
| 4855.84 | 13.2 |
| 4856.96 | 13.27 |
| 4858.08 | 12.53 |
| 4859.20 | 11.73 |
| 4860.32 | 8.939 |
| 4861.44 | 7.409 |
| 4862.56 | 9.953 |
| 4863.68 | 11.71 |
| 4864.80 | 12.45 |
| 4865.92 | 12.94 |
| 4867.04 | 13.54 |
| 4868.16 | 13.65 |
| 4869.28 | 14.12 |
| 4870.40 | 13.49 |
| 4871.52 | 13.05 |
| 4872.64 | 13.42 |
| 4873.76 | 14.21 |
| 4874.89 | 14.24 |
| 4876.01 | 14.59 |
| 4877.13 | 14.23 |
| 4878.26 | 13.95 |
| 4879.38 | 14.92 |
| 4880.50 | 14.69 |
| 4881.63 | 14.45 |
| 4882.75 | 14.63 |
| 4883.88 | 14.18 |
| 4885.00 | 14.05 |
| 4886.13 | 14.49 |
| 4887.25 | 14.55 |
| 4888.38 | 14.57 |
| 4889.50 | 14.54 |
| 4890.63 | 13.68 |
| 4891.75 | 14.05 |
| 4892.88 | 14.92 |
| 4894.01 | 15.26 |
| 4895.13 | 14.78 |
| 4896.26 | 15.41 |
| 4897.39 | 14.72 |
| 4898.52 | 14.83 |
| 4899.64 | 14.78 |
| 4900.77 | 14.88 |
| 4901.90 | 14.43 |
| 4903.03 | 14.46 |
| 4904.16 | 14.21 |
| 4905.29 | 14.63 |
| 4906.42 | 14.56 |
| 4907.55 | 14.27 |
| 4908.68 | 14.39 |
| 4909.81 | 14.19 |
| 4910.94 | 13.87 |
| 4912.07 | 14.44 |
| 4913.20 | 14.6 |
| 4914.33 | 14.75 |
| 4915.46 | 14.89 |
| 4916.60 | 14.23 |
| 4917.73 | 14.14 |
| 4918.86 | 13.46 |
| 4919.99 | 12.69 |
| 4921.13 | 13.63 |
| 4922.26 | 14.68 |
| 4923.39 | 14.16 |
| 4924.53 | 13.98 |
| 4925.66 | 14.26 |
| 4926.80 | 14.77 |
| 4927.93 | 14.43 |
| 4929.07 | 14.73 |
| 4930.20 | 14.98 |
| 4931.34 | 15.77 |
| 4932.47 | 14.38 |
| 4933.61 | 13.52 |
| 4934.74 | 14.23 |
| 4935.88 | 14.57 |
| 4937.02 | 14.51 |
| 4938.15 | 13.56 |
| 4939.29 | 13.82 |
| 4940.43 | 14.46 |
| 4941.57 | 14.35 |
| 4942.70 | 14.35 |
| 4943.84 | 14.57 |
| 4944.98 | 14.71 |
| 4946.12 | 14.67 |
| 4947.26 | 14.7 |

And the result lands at 2.98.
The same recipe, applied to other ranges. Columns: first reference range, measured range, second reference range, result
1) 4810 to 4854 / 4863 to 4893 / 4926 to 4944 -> 1.3 AA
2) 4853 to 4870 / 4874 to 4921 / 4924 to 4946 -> -4.0 AA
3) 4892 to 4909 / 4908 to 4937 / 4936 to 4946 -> 0.3 AA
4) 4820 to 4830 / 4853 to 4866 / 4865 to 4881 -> 2.2 AA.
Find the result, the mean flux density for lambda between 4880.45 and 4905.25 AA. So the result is 14.6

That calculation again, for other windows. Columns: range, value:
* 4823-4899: 14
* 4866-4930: 14.3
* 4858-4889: 13.3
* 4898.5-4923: 14.3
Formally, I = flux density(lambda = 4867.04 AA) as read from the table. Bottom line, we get 13.54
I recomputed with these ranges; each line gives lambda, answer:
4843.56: 14.19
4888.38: 14.57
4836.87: 14.82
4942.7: 14.35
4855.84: 13.2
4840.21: 14.66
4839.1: 14.65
